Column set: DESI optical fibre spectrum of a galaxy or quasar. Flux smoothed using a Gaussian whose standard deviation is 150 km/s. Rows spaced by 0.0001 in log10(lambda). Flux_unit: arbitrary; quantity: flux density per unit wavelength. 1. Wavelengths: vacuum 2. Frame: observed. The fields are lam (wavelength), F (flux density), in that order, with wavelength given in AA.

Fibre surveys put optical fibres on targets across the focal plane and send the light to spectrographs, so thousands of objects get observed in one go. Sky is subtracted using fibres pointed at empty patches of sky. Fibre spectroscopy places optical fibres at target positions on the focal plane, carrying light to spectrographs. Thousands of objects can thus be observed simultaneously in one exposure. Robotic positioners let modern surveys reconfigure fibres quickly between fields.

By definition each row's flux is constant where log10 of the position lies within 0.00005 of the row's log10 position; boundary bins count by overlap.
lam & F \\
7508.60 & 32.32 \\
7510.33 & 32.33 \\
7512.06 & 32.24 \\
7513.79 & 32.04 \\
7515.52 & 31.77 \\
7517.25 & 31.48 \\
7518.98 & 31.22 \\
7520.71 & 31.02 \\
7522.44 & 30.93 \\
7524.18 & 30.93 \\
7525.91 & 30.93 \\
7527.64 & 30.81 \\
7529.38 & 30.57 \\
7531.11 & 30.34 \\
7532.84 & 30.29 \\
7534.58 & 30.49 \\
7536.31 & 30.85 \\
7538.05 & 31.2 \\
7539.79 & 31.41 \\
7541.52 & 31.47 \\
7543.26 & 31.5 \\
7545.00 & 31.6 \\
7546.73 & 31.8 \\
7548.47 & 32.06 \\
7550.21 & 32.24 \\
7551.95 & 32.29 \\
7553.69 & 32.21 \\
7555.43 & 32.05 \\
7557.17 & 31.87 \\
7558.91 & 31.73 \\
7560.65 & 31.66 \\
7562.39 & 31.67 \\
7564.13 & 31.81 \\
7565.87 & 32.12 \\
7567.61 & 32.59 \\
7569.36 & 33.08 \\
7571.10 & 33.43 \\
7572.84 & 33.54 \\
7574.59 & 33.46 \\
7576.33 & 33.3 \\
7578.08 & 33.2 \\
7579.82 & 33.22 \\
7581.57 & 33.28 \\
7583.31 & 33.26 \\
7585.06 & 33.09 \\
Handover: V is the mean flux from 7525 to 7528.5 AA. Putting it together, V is 30.9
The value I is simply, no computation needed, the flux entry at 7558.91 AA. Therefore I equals 31.73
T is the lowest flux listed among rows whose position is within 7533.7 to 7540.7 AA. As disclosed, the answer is 30.49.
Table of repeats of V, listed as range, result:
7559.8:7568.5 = 32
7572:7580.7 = 33.3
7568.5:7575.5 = 33.4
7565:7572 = 32.8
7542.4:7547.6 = 31.7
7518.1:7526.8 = 31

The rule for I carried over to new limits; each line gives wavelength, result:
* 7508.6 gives 32.32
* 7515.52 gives 31.77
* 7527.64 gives 30.81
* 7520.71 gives 31.02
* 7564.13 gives 31.81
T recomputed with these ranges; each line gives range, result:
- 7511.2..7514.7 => 32.04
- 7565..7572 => 32.12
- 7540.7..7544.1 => 31.47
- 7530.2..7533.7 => 30.29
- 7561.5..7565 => 31.67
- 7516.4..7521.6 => 31.02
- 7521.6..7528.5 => 30.81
